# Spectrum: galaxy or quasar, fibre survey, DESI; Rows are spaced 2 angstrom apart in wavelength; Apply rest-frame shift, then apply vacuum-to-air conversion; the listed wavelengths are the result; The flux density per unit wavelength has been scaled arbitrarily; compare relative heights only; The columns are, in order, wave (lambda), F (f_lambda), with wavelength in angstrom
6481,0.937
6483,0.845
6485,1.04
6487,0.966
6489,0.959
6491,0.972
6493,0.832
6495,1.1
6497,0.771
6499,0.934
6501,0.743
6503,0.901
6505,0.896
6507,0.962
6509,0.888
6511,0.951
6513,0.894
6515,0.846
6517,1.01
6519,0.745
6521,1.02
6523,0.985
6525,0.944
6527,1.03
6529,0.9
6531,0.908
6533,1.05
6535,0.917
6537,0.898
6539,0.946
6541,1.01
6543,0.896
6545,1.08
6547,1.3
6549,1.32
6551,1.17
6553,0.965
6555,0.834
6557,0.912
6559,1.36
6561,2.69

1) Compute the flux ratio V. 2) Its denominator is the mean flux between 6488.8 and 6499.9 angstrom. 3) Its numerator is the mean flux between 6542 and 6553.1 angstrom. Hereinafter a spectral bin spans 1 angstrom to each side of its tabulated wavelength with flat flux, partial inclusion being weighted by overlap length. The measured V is 1.2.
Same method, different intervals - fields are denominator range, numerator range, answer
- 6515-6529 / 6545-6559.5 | 1.18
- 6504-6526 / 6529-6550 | 1.11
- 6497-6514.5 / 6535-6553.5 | 1.19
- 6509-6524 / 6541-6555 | 1.19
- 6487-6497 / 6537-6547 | 1.06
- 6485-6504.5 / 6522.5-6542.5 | 1.05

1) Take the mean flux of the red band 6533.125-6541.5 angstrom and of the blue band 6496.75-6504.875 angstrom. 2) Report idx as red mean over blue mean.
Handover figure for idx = 1.12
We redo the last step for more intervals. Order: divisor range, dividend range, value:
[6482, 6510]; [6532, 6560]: 1.14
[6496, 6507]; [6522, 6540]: 1.11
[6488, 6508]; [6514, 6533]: 1.03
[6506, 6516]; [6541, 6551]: 1.25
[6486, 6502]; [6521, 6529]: 1.08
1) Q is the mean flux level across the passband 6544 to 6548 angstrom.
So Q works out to 1.19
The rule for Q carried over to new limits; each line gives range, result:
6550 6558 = 0.97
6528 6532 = 0.904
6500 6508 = 0.876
